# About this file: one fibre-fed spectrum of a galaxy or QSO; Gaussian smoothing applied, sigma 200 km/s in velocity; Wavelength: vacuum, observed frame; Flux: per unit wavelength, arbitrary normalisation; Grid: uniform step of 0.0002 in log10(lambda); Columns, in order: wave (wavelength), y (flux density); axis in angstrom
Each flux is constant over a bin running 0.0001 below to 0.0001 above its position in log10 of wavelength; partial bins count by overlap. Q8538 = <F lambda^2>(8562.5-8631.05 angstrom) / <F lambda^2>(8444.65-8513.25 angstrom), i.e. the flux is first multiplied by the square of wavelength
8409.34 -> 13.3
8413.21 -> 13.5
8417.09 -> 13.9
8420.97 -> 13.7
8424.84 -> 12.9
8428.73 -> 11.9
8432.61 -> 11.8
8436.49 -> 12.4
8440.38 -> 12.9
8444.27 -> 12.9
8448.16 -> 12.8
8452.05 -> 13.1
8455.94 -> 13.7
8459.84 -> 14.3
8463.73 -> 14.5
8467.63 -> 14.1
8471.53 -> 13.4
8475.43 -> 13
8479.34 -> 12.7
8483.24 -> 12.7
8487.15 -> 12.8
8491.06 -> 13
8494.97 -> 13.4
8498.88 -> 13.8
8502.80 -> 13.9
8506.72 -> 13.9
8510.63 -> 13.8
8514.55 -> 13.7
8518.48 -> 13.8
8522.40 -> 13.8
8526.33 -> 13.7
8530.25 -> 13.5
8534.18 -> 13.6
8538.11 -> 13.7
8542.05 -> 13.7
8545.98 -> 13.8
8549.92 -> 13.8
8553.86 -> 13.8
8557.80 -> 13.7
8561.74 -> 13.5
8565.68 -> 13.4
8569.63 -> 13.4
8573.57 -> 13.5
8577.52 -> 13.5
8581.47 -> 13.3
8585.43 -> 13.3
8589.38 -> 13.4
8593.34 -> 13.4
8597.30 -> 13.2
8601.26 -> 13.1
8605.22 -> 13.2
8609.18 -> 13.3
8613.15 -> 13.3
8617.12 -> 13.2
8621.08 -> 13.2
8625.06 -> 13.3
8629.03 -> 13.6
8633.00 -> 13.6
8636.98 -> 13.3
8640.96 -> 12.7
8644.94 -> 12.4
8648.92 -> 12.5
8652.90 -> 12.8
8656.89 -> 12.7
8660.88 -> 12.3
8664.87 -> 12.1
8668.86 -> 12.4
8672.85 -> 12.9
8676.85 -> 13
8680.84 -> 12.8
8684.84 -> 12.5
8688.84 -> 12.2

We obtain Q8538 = 1.0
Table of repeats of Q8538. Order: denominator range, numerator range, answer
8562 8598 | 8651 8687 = 0.96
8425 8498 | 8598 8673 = 1.03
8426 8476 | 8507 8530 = 1.06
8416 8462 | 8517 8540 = 1.07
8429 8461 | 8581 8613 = 1.07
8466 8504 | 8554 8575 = 1.04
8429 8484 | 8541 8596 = 1.06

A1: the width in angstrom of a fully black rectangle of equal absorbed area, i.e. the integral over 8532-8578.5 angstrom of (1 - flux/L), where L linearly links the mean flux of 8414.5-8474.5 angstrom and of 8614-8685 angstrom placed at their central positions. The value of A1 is -2.10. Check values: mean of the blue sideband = 13.2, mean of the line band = 13.6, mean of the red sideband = 12.9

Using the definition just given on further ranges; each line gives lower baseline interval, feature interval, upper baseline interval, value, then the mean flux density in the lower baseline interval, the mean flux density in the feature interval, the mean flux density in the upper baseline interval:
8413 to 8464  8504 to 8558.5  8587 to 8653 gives -2.5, 13.1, 13.7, 13.2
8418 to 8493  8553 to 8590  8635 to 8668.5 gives -2.0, 13.1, 13.5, 12.6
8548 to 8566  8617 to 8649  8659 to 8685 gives -0.4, 13.7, 13.1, 12.6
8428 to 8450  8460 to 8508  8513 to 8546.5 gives -1.4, 12.5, 13.5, 13.7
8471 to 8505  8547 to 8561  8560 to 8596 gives -0.4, 13.2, 13.7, 13.4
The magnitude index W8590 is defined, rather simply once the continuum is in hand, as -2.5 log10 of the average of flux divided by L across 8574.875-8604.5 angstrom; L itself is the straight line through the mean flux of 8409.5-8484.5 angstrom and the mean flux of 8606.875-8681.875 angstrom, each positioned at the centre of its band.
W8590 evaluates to -0.03 mag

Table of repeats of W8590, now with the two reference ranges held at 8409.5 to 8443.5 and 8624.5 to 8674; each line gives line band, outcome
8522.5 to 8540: -0.065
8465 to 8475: -0.066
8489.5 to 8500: -0.043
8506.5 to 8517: -0.075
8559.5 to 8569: -0.051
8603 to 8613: -0.037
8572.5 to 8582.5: -0.050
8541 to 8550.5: -0.075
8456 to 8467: -0.109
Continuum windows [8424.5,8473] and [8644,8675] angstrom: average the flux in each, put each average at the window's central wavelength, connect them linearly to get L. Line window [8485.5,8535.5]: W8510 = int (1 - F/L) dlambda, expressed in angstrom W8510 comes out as -2.5 angstrom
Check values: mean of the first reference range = 13.1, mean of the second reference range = 12.5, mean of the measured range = 13.6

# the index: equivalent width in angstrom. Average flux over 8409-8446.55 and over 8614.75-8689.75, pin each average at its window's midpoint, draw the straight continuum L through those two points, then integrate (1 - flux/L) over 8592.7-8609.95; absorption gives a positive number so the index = -0.51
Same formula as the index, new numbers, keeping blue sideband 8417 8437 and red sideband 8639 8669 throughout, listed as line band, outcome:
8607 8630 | -1.4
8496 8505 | -0.8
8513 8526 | -1.2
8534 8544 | -0.9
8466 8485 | -0.8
